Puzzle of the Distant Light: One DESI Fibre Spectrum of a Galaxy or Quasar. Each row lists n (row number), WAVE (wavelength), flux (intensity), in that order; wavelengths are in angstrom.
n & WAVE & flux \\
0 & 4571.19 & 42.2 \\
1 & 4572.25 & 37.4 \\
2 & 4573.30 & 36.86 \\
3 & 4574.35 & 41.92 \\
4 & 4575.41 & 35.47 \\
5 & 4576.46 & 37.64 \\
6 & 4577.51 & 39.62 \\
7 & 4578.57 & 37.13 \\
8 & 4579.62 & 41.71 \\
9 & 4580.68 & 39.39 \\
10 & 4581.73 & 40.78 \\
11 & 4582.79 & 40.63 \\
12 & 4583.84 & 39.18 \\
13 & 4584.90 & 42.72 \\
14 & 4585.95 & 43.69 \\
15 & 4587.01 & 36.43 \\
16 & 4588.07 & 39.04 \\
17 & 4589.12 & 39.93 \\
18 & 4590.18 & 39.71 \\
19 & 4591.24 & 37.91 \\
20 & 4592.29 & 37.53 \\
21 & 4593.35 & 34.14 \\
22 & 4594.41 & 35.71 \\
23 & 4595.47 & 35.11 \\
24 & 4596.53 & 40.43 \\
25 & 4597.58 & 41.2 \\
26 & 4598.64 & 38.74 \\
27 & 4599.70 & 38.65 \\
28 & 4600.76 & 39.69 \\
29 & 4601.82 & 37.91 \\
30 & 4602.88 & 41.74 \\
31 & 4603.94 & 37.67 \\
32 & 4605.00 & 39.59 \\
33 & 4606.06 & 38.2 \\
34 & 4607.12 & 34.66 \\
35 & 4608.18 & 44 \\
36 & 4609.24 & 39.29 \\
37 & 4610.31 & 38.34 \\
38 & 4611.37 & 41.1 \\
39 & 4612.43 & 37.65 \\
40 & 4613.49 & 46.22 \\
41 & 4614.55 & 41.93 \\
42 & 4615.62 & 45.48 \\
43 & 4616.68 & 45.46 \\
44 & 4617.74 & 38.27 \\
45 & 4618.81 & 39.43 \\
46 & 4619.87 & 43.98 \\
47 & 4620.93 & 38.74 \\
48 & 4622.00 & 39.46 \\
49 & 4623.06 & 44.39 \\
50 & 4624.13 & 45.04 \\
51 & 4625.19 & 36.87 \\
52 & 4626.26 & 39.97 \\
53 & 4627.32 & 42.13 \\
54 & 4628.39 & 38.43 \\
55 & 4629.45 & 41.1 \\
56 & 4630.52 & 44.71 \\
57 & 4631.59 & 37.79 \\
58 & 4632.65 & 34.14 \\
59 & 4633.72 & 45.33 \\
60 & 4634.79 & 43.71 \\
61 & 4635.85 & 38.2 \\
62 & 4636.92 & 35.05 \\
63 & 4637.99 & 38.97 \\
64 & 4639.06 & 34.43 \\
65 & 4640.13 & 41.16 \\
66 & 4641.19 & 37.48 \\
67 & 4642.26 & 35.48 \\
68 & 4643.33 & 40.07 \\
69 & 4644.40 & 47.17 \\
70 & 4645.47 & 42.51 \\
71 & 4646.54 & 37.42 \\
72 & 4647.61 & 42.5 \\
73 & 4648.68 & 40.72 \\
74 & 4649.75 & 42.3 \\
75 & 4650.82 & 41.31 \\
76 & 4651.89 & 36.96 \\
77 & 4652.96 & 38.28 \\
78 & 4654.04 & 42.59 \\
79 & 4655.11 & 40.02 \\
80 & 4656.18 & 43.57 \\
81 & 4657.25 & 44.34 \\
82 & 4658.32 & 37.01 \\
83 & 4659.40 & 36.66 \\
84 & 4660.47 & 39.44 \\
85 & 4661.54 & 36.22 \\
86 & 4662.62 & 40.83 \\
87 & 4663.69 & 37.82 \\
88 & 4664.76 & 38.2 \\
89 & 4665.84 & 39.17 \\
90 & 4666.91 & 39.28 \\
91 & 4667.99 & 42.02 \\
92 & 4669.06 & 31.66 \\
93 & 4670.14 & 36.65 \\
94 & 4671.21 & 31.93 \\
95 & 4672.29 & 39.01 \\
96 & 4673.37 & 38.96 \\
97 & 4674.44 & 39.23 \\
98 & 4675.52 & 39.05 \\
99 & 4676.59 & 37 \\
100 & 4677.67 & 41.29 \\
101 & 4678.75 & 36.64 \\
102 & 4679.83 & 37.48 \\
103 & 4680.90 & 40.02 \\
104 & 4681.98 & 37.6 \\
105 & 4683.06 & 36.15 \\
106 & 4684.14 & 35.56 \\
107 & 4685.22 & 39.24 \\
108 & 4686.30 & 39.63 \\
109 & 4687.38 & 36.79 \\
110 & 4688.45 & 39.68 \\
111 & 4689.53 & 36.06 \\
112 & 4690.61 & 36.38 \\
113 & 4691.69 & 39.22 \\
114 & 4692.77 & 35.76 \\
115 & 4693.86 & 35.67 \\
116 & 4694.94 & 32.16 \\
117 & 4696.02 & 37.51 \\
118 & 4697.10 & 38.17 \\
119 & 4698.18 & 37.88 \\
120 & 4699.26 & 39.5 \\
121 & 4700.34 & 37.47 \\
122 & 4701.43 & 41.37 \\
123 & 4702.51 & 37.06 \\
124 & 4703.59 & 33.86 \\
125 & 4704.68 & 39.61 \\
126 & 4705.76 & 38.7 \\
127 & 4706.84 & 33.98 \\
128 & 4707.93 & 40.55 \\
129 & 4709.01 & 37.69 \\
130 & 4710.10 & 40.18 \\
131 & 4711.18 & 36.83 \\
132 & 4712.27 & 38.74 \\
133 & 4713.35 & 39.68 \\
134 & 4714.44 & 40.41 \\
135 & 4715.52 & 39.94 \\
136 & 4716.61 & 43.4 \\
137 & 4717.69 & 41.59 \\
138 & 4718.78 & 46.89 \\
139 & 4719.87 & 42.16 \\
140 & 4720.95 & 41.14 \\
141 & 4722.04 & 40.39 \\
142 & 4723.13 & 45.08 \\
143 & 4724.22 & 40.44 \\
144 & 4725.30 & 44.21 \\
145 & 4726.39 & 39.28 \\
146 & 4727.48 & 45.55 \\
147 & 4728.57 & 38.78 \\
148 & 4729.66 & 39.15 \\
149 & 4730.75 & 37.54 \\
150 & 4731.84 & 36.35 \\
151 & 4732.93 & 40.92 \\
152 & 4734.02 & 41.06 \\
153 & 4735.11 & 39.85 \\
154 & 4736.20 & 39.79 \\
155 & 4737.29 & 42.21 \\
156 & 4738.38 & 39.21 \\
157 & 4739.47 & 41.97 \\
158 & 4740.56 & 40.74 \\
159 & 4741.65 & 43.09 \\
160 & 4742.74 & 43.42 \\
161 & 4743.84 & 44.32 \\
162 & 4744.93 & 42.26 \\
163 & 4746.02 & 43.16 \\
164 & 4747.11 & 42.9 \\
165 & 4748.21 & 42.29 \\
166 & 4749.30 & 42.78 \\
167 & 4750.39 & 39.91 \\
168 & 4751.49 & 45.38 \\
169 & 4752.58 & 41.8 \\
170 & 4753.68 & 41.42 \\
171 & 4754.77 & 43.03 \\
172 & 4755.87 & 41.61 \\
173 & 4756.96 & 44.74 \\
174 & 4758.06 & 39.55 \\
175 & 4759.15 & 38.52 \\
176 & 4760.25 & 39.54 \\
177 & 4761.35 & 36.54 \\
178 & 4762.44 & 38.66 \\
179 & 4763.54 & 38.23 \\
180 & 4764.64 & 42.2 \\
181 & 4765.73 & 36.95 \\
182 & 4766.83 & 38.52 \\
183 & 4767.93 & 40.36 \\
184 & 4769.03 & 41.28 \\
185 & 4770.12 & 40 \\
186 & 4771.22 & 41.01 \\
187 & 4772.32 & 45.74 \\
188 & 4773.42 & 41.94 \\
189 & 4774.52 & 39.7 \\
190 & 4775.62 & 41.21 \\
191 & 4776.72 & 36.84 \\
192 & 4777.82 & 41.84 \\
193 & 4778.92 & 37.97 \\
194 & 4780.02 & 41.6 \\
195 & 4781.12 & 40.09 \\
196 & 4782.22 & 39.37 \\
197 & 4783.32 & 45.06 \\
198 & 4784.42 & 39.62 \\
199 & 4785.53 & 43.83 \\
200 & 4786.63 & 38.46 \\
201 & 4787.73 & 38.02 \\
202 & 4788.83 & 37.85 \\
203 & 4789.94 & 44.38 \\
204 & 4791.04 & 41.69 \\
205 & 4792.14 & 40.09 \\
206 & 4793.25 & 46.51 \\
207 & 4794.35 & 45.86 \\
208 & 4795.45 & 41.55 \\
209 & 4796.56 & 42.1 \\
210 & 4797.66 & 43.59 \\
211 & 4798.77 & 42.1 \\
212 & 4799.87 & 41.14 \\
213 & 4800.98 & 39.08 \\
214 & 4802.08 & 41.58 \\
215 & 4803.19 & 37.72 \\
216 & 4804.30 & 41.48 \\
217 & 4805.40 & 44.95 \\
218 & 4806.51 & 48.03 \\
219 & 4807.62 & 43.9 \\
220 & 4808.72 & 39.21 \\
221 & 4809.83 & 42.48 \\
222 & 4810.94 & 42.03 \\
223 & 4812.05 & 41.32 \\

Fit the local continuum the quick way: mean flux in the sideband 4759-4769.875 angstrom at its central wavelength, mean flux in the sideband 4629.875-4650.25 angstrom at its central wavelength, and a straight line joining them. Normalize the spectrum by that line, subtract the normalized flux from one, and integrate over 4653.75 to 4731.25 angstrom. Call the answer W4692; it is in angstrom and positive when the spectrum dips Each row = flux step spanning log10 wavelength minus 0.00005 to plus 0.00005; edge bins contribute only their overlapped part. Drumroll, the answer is 1.4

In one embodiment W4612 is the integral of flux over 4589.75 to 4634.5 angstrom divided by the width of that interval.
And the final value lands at 40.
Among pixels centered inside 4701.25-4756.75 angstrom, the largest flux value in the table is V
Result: 46.89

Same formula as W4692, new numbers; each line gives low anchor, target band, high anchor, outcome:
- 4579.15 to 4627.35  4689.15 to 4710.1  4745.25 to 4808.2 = 1.7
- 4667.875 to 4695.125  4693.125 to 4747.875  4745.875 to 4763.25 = -0.9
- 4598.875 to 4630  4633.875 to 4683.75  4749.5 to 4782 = 1.8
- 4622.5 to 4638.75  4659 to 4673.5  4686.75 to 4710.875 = 0.4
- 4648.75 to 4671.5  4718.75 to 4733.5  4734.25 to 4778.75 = -0.2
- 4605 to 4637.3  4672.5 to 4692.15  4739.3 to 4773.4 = 1.4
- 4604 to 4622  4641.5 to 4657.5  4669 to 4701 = -0.8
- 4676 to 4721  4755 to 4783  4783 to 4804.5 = 0.3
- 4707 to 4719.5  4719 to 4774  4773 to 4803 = -0.6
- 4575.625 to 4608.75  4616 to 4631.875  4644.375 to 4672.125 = -0.8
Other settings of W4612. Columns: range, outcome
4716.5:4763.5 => 41.4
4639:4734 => 39.1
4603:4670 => 40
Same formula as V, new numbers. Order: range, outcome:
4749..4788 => 45.74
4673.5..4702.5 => 41.37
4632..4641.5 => 45.33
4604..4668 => 47.17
